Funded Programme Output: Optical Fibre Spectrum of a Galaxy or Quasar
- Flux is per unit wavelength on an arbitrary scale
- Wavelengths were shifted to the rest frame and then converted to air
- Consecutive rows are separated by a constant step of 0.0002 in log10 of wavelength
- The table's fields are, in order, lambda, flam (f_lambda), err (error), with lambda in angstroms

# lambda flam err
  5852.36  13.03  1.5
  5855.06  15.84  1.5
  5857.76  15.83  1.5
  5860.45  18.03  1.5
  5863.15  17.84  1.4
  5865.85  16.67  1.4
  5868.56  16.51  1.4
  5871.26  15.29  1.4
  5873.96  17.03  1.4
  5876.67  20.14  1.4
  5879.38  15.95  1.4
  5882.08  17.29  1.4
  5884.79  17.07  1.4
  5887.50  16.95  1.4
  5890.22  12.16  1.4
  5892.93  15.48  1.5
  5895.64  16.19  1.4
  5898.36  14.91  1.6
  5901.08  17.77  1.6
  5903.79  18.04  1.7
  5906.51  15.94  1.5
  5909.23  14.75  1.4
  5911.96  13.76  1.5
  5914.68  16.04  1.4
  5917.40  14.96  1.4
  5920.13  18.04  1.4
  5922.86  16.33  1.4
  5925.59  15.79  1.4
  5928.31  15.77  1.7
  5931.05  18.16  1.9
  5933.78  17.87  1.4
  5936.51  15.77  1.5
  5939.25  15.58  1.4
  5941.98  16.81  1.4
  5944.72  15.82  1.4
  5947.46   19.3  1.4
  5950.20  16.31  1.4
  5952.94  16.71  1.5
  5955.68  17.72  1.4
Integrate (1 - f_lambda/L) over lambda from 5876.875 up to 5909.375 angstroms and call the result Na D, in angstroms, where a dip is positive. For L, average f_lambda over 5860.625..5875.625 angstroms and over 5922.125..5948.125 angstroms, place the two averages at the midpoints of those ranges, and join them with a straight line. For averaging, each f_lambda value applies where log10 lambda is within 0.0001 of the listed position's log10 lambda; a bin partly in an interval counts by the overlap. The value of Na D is 1.0 angstroms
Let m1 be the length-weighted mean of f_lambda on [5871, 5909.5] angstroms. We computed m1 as 16.4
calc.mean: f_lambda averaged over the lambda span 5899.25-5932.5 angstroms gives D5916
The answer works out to 16.3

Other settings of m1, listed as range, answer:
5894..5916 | 15.9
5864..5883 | 17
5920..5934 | 16.8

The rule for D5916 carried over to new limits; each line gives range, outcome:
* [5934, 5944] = 16.2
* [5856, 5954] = 16.5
